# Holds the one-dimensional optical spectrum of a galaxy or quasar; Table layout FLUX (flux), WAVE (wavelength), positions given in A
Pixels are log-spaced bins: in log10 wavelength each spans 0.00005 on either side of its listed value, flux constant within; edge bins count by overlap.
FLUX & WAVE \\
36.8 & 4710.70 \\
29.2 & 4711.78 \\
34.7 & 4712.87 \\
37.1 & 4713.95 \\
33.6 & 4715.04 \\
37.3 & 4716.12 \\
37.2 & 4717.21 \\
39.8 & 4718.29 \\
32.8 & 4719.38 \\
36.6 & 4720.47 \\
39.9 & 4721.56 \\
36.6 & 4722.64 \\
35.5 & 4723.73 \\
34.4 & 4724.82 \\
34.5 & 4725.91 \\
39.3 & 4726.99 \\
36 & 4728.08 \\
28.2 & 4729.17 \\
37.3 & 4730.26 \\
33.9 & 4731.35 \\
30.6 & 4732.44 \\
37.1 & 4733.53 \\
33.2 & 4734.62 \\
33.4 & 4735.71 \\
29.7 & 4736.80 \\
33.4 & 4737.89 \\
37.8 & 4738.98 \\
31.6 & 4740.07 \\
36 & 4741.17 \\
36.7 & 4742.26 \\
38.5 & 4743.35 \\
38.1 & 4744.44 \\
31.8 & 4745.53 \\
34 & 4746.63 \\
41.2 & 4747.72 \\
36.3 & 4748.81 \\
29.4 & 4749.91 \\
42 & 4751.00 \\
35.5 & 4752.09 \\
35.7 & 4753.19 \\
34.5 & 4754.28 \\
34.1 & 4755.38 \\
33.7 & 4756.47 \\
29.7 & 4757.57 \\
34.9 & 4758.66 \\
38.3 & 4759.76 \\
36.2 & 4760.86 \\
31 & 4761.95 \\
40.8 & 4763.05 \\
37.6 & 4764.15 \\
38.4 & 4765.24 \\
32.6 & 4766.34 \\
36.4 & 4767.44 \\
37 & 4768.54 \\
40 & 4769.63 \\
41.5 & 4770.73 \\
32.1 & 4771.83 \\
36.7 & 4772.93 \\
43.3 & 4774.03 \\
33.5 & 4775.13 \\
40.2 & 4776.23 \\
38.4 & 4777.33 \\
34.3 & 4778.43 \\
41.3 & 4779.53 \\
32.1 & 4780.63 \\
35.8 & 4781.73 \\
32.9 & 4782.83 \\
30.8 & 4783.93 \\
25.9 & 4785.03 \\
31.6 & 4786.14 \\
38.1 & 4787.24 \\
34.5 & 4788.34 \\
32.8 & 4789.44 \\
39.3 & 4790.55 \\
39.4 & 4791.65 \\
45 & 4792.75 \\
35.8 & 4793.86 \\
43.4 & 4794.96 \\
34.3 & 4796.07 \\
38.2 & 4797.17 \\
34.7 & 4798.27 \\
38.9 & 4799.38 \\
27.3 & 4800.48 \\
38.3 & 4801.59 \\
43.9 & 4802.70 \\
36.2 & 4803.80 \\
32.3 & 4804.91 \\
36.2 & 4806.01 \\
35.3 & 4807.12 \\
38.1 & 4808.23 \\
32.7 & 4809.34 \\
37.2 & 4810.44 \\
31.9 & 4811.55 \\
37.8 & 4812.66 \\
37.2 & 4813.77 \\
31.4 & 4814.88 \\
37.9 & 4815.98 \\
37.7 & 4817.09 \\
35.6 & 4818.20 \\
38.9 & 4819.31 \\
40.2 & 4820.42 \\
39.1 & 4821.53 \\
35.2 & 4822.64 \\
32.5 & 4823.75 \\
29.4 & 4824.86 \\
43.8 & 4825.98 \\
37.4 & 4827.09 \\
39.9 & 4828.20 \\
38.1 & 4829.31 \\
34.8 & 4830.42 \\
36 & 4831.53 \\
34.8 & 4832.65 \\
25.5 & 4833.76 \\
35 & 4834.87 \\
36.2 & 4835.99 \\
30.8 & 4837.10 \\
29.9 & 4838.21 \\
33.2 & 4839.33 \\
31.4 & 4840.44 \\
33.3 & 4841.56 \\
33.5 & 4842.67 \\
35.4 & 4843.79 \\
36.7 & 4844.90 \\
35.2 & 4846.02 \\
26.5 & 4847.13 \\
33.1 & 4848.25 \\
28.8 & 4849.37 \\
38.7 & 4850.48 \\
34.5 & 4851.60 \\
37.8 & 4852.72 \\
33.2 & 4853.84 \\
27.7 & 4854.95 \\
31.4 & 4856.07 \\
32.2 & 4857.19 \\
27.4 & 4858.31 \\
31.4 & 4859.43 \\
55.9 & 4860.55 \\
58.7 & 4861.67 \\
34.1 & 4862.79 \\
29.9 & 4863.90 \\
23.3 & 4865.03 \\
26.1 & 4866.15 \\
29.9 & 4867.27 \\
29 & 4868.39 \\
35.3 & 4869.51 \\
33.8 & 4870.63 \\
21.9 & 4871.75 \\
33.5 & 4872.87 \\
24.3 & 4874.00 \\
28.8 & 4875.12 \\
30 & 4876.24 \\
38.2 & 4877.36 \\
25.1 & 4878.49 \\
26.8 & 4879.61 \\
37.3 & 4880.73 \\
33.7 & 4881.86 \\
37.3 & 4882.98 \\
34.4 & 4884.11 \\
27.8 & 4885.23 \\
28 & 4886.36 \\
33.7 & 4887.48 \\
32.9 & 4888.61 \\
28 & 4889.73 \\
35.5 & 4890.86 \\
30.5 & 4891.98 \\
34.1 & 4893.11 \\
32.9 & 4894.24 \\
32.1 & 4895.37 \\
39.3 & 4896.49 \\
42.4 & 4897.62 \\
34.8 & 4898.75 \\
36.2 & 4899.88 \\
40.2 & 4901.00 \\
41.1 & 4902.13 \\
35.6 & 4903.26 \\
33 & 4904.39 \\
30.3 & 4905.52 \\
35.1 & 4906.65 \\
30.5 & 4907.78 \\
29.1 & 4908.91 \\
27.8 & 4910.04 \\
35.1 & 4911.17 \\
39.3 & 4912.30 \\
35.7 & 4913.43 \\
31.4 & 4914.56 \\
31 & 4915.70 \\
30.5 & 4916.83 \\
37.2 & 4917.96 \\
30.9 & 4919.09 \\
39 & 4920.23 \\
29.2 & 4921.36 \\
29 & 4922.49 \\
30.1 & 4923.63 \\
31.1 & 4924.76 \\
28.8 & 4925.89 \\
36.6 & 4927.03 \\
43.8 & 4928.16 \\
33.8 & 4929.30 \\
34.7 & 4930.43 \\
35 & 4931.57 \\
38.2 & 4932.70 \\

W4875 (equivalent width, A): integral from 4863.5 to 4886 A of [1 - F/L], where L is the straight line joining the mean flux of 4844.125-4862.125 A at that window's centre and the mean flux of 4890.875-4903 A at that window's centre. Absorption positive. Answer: 3.5 A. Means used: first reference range 35.4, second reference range 36.3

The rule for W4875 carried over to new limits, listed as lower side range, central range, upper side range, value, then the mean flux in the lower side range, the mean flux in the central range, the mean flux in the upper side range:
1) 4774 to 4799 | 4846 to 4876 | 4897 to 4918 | 2.17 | 36.2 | 32.6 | 34.5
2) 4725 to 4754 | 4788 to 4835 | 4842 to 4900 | -3.38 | 35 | 36.4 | 33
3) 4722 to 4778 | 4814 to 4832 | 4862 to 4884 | -2.18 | 35.7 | 36.8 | 30.8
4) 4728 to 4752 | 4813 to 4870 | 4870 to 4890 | -4.50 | 34.8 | 34.5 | 30.9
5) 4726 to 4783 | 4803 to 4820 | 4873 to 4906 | -0.62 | 35.7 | 35.9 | 33.3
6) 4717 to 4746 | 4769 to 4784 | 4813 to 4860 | -0.88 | 35.2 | 36.8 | 34.3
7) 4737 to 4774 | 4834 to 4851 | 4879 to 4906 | 0.84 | 35.9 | 33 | 34.1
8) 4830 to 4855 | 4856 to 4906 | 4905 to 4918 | -0.68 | 33.2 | 33.3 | 32.6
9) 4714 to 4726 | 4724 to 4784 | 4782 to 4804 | 1.03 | 36.3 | 35.6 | 36.1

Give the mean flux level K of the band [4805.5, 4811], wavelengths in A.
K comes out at 35.9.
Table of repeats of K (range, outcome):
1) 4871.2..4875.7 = 27.1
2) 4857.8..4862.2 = 43.4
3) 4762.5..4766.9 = 37.3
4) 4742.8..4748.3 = 36.8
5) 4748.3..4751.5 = 35.8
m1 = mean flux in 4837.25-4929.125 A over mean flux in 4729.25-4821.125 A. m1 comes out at 0.9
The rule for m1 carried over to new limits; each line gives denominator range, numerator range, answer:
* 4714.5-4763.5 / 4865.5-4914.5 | 0.93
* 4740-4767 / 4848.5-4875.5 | 0.92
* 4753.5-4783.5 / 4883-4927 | 0.92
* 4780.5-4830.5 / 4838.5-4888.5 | 0.90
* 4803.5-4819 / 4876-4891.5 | 0.90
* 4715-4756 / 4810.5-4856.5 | 0.98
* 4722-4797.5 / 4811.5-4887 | 0.94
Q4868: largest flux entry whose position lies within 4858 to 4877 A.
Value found 58.7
